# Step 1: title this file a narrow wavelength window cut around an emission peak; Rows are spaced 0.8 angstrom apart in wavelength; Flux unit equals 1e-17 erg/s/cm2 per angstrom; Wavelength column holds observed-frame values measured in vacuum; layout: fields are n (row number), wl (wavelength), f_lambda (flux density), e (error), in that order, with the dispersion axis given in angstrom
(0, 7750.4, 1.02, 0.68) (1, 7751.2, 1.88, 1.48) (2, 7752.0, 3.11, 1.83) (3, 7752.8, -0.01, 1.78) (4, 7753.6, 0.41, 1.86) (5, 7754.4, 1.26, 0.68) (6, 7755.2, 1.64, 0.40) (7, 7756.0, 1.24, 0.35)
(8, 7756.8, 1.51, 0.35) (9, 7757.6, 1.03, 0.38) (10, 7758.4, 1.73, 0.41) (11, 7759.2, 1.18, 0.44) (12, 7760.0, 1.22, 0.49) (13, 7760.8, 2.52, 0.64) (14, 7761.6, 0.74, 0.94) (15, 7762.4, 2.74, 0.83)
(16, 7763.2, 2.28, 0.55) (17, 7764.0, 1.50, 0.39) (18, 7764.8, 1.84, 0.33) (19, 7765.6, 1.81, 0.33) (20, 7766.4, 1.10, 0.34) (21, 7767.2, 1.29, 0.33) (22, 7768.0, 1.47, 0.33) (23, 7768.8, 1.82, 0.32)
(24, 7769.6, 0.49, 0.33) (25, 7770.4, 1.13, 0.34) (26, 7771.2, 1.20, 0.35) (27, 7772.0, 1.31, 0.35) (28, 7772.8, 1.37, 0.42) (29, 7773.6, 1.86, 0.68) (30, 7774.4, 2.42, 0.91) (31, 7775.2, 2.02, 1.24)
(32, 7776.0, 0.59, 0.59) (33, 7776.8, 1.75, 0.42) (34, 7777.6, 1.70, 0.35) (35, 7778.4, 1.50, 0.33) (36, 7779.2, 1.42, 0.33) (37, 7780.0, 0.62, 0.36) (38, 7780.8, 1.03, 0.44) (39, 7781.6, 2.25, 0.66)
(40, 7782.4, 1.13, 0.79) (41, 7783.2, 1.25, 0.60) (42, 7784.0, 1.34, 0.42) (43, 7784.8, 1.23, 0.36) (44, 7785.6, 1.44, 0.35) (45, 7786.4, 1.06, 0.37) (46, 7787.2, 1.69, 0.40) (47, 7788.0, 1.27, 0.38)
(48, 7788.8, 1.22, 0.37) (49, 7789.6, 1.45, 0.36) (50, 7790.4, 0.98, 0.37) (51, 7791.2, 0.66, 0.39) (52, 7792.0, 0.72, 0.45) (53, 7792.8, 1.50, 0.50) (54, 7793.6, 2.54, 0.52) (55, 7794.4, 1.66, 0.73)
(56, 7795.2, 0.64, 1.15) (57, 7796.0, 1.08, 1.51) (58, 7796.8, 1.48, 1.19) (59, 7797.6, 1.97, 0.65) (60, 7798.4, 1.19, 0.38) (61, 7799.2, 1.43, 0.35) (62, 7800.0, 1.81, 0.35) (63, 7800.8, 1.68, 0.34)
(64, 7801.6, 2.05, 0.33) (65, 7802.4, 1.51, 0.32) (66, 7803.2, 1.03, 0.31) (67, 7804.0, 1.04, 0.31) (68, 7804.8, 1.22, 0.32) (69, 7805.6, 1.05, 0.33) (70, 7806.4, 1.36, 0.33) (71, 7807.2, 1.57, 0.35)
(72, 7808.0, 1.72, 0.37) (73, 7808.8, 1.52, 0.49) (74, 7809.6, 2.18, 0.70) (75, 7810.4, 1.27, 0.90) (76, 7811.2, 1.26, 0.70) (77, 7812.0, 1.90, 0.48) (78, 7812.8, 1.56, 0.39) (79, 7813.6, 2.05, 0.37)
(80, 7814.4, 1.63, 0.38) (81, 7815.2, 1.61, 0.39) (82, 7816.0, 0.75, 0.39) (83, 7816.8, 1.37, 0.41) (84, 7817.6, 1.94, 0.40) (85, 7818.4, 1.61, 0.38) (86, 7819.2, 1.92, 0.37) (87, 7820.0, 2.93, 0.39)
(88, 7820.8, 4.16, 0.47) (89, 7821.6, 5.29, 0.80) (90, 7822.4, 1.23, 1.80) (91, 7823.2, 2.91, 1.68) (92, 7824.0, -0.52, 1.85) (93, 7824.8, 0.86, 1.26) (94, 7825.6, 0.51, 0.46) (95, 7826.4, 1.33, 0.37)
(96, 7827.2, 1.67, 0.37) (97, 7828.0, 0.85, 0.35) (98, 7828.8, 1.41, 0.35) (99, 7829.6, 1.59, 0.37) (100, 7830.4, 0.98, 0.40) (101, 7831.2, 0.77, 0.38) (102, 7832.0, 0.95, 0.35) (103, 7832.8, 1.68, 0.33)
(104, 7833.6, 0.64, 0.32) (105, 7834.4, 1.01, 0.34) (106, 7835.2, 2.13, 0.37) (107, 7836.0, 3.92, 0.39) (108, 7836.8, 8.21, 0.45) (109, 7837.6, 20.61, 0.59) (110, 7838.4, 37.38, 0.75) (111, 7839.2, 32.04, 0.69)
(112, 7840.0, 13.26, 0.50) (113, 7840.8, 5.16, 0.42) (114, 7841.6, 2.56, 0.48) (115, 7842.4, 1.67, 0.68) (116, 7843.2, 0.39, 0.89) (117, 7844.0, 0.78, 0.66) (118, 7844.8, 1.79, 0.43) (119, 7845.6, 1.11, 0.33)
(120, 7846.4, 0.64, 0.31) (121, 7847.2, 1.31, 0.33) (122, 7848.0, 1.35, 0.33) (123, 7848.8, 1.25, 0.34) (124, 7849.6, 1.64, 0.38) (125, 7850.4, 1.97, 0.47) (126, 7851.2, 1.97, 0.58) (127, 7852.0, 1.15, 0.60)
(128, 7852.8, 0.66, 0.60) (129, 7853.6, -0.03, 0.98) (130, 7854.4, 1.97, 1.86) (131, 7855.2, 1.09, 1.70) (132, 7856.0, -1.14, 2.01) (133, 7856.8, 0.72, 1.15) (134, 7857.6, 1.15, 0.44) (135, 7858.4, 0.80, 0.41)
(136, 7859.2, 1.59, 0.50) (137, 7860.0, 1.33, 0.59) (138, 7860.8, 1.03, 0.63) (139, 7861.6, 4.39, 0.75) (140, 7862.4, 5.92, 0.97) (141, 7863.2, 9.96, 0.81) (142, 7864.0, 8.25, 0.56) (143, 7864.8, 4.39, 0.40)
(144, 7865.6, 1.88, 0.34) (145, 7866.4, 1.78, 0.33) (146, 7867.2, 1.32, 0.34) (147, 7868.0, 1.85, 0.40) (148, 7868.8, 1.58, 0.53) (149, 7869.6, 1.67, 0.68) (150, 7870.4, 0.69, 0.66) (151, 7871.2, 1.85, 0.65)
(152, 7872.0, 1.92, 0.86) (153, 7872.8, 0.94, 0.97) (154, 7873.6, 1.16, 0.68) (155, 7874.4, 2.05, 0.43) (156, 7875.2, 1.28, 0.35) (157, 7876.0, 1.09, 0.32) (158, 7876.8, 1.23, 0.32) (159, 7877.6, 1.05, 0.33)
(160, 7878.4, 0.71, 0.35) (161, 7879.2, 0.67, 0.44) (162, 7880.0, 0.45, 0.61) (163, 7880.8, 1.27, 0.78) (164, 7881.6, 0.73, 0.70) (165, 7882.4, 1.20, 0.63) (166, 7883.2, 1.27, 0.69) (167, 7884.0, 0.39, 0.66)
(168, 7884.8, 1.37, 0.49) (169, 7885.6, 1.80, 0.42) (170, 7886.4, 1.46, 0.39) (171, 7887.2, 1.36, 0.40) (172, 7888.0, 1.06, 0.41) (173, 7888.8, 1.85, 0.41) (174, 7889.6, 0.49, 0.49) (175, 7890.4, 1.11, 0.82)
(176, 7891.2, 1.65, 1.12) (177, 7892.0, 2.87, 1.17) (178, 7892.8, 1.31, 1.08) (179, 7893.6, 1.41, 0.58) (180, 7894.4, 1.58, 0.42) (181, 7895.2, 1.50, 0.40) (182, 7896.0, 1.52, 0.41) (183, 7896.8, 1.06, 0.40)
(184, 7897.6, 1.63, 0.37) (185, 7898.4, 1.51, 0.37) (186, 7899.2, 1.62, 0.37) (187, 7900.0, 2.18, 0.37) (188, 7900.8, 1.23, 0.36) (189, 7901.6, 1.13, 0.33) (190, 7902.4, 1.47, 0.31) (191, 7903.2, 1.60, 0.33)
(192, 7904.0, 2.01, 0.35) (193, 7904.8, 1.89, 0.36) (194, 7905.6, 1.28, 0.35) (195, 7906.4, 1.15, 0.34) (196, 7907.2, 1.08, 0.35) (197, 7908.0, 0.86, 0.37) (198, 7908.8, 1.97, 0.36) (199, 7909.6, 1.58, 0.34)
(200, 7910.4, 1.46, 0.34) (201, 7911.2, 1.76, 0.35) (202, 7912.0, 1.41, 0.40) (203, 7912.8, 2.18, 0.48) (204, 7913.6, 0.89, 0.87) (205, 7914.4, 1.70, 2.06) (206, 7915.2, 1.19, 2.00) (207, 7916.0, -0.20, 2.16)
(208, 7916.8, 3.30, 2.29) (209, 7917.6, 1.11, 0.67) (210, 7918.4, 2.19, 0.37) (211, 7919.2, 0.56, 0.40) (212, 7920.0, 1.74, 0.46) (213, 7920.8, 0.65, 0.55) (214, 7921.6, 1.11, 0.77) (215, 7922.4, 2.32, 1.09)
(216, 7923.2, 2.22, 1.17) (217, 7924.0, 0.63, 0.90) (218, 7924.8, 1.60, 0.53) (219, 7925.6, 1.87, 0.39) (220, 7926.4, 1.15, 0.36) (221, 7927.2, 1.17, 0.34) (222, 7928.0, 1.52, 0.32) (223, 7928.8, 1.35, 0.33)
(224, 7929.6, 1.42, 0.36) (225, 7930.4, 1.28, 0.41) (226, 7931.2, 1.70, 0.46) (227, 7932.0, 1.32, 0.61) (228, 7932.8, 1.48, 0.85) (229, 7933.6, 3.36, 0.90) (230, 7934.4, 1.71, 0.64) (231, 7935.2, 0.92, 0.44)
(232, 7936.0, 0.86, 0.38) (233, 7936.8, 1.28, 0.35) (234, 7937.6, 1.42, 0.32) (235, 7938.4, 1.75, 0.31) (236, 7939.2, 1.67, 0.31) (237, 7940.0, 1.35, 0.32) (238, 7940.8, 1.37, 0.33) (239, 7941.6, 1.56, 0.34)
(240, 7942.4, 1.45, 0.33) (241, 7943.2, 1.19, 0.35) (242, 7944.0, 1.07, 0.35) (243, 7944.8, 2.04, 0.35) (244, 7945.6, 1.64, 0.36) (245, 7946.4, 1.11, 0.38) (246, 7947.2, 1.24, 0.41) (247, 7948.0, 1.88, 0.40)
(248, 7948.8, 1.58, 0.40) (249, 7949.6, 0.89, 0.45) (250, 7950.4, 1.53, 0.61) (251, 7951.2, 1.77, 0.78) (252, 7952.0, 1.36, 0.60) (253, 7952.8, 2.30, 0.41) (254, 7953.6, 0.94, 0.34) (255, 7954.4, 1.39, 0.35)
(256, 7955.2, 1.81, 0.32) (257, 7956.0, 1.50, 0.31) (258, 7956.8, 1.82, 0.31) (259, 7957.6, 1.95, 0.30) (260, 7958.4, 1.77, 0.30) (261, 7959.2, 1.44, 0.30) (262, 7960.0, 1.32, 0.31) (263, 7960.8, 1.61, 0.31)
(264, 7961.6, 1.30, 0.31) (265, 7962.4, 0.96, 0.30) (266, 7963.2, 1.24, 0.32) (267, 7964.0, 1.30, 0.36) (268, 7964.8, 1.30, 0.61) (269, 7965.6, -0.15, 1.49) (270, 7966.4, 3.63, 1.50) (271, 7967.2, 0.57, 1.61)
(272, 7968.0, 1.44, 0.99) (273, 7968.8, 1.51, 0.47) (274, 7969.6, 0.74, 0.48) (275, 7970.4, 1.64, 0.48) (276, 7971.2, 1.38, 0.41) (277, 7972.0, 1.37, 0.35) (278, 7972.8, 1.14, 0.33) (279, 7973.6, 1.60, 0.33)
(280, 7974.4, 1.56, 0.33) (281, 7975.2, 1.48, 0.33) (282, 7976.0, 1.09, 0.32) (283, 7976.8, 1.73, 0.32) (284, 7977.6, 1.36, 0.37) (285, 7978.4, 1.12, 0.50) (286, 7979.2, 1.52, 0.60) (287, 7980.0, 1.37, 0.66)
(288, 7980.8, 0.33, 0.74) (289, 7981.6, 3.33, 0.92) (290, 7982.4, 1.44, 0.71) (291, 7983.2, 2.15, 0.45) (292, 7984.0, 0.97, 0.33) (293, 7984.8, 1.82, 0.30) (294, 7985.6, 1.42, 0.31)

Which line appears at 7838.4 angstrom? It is H-alpha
